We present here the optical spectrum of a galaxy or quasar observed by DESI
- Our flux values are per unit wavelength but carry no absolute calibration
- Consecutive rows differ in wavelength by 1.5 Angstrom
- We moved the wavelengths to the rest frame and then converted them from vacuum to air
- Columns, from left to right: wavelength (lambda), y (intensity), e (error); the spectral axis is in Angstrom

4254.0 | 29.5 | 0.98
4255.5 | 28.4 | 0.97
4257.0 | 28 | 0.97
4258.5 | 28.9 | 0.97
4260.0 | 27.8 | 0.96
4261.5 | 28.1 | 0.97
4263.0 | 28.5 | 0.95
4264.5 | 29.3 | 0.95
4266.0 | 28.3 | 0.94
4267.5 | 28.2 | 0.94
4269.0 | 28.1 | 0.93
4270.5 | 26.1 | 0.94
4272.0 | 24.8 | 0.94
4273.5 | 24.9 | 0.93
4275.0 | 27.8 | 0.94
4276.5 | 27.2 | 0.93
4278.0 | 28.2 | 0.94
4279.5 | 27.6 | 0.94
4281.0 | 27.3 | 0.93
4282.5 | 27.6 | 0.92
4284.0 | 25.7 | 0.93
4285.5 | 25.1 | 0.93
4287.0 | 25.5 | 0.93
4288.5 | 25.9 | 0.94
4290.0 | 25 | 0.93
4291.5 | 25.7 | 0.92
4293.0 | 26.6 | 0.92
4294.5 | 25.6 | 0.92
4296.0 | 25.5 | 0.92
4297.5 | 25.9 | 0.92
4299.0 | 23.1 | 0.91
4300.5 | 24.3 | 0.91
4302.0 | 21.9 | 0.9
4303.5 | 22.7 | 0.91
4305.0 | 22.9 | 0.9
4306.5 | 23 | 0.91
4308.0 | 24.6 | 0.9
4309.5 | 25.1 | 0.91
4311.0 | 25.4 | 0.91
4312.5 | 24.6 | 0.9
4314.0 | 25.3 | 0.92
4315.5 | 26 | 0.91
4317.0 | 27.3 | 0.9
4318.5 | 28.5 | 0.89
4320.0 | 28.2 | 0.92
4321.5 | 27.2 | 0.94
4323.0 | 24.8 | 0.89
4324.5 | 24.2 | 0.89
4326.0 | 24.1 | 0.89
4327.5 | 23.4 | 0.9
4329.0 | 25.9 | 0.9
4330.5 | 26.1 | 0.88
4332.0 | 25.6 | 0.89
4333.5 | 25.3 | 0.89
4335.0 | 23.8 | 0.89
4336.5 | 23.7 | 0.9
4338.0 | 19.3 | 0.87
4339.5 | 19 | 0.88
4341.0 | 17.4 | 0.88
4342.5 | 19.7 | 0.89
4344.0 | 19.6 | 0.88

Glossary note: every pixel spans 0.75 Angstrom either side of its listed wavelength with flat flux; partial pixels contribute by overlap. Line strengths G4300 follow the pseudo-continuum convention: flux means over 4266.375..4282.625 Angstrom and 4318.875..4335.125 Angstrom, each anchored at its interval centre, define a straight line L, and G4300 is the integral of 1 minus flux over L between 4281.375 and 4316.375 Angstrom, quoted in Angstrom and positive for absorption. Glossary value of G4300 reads 1.84 Angstrom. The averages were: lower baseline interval 27.1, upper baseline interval 25.5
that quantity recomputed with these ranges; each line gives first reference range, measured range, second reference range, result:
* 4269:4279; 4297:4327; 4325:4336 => 0.6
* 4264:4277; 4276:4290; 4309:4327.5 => 0.1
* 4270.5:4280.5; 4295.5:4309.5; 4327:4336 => 1.1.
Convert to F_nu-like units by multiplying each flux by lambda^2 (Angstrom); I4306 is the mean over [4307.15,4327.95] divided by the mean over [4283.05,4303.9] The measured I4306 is 1.0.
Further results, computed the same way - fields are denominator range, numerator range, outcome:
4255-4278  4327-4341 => 0.87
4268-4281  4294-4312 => 0.91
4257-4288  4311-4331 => 0.97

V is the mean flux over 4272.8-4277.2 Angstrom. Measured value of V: 26.6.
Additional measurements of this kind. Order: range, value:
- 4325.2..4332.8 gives 25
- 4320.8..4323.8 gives 25.9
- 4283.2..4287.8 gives 25.5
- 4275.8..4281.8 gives 27.6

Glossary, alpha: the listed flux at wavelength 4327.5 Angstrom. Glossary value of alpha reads 23.4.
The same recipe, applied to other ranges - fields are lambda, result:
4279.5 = 27.6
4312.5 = 24.6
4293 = 26.6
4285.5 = 25.1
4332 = 25.6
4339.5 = 19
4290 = 25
